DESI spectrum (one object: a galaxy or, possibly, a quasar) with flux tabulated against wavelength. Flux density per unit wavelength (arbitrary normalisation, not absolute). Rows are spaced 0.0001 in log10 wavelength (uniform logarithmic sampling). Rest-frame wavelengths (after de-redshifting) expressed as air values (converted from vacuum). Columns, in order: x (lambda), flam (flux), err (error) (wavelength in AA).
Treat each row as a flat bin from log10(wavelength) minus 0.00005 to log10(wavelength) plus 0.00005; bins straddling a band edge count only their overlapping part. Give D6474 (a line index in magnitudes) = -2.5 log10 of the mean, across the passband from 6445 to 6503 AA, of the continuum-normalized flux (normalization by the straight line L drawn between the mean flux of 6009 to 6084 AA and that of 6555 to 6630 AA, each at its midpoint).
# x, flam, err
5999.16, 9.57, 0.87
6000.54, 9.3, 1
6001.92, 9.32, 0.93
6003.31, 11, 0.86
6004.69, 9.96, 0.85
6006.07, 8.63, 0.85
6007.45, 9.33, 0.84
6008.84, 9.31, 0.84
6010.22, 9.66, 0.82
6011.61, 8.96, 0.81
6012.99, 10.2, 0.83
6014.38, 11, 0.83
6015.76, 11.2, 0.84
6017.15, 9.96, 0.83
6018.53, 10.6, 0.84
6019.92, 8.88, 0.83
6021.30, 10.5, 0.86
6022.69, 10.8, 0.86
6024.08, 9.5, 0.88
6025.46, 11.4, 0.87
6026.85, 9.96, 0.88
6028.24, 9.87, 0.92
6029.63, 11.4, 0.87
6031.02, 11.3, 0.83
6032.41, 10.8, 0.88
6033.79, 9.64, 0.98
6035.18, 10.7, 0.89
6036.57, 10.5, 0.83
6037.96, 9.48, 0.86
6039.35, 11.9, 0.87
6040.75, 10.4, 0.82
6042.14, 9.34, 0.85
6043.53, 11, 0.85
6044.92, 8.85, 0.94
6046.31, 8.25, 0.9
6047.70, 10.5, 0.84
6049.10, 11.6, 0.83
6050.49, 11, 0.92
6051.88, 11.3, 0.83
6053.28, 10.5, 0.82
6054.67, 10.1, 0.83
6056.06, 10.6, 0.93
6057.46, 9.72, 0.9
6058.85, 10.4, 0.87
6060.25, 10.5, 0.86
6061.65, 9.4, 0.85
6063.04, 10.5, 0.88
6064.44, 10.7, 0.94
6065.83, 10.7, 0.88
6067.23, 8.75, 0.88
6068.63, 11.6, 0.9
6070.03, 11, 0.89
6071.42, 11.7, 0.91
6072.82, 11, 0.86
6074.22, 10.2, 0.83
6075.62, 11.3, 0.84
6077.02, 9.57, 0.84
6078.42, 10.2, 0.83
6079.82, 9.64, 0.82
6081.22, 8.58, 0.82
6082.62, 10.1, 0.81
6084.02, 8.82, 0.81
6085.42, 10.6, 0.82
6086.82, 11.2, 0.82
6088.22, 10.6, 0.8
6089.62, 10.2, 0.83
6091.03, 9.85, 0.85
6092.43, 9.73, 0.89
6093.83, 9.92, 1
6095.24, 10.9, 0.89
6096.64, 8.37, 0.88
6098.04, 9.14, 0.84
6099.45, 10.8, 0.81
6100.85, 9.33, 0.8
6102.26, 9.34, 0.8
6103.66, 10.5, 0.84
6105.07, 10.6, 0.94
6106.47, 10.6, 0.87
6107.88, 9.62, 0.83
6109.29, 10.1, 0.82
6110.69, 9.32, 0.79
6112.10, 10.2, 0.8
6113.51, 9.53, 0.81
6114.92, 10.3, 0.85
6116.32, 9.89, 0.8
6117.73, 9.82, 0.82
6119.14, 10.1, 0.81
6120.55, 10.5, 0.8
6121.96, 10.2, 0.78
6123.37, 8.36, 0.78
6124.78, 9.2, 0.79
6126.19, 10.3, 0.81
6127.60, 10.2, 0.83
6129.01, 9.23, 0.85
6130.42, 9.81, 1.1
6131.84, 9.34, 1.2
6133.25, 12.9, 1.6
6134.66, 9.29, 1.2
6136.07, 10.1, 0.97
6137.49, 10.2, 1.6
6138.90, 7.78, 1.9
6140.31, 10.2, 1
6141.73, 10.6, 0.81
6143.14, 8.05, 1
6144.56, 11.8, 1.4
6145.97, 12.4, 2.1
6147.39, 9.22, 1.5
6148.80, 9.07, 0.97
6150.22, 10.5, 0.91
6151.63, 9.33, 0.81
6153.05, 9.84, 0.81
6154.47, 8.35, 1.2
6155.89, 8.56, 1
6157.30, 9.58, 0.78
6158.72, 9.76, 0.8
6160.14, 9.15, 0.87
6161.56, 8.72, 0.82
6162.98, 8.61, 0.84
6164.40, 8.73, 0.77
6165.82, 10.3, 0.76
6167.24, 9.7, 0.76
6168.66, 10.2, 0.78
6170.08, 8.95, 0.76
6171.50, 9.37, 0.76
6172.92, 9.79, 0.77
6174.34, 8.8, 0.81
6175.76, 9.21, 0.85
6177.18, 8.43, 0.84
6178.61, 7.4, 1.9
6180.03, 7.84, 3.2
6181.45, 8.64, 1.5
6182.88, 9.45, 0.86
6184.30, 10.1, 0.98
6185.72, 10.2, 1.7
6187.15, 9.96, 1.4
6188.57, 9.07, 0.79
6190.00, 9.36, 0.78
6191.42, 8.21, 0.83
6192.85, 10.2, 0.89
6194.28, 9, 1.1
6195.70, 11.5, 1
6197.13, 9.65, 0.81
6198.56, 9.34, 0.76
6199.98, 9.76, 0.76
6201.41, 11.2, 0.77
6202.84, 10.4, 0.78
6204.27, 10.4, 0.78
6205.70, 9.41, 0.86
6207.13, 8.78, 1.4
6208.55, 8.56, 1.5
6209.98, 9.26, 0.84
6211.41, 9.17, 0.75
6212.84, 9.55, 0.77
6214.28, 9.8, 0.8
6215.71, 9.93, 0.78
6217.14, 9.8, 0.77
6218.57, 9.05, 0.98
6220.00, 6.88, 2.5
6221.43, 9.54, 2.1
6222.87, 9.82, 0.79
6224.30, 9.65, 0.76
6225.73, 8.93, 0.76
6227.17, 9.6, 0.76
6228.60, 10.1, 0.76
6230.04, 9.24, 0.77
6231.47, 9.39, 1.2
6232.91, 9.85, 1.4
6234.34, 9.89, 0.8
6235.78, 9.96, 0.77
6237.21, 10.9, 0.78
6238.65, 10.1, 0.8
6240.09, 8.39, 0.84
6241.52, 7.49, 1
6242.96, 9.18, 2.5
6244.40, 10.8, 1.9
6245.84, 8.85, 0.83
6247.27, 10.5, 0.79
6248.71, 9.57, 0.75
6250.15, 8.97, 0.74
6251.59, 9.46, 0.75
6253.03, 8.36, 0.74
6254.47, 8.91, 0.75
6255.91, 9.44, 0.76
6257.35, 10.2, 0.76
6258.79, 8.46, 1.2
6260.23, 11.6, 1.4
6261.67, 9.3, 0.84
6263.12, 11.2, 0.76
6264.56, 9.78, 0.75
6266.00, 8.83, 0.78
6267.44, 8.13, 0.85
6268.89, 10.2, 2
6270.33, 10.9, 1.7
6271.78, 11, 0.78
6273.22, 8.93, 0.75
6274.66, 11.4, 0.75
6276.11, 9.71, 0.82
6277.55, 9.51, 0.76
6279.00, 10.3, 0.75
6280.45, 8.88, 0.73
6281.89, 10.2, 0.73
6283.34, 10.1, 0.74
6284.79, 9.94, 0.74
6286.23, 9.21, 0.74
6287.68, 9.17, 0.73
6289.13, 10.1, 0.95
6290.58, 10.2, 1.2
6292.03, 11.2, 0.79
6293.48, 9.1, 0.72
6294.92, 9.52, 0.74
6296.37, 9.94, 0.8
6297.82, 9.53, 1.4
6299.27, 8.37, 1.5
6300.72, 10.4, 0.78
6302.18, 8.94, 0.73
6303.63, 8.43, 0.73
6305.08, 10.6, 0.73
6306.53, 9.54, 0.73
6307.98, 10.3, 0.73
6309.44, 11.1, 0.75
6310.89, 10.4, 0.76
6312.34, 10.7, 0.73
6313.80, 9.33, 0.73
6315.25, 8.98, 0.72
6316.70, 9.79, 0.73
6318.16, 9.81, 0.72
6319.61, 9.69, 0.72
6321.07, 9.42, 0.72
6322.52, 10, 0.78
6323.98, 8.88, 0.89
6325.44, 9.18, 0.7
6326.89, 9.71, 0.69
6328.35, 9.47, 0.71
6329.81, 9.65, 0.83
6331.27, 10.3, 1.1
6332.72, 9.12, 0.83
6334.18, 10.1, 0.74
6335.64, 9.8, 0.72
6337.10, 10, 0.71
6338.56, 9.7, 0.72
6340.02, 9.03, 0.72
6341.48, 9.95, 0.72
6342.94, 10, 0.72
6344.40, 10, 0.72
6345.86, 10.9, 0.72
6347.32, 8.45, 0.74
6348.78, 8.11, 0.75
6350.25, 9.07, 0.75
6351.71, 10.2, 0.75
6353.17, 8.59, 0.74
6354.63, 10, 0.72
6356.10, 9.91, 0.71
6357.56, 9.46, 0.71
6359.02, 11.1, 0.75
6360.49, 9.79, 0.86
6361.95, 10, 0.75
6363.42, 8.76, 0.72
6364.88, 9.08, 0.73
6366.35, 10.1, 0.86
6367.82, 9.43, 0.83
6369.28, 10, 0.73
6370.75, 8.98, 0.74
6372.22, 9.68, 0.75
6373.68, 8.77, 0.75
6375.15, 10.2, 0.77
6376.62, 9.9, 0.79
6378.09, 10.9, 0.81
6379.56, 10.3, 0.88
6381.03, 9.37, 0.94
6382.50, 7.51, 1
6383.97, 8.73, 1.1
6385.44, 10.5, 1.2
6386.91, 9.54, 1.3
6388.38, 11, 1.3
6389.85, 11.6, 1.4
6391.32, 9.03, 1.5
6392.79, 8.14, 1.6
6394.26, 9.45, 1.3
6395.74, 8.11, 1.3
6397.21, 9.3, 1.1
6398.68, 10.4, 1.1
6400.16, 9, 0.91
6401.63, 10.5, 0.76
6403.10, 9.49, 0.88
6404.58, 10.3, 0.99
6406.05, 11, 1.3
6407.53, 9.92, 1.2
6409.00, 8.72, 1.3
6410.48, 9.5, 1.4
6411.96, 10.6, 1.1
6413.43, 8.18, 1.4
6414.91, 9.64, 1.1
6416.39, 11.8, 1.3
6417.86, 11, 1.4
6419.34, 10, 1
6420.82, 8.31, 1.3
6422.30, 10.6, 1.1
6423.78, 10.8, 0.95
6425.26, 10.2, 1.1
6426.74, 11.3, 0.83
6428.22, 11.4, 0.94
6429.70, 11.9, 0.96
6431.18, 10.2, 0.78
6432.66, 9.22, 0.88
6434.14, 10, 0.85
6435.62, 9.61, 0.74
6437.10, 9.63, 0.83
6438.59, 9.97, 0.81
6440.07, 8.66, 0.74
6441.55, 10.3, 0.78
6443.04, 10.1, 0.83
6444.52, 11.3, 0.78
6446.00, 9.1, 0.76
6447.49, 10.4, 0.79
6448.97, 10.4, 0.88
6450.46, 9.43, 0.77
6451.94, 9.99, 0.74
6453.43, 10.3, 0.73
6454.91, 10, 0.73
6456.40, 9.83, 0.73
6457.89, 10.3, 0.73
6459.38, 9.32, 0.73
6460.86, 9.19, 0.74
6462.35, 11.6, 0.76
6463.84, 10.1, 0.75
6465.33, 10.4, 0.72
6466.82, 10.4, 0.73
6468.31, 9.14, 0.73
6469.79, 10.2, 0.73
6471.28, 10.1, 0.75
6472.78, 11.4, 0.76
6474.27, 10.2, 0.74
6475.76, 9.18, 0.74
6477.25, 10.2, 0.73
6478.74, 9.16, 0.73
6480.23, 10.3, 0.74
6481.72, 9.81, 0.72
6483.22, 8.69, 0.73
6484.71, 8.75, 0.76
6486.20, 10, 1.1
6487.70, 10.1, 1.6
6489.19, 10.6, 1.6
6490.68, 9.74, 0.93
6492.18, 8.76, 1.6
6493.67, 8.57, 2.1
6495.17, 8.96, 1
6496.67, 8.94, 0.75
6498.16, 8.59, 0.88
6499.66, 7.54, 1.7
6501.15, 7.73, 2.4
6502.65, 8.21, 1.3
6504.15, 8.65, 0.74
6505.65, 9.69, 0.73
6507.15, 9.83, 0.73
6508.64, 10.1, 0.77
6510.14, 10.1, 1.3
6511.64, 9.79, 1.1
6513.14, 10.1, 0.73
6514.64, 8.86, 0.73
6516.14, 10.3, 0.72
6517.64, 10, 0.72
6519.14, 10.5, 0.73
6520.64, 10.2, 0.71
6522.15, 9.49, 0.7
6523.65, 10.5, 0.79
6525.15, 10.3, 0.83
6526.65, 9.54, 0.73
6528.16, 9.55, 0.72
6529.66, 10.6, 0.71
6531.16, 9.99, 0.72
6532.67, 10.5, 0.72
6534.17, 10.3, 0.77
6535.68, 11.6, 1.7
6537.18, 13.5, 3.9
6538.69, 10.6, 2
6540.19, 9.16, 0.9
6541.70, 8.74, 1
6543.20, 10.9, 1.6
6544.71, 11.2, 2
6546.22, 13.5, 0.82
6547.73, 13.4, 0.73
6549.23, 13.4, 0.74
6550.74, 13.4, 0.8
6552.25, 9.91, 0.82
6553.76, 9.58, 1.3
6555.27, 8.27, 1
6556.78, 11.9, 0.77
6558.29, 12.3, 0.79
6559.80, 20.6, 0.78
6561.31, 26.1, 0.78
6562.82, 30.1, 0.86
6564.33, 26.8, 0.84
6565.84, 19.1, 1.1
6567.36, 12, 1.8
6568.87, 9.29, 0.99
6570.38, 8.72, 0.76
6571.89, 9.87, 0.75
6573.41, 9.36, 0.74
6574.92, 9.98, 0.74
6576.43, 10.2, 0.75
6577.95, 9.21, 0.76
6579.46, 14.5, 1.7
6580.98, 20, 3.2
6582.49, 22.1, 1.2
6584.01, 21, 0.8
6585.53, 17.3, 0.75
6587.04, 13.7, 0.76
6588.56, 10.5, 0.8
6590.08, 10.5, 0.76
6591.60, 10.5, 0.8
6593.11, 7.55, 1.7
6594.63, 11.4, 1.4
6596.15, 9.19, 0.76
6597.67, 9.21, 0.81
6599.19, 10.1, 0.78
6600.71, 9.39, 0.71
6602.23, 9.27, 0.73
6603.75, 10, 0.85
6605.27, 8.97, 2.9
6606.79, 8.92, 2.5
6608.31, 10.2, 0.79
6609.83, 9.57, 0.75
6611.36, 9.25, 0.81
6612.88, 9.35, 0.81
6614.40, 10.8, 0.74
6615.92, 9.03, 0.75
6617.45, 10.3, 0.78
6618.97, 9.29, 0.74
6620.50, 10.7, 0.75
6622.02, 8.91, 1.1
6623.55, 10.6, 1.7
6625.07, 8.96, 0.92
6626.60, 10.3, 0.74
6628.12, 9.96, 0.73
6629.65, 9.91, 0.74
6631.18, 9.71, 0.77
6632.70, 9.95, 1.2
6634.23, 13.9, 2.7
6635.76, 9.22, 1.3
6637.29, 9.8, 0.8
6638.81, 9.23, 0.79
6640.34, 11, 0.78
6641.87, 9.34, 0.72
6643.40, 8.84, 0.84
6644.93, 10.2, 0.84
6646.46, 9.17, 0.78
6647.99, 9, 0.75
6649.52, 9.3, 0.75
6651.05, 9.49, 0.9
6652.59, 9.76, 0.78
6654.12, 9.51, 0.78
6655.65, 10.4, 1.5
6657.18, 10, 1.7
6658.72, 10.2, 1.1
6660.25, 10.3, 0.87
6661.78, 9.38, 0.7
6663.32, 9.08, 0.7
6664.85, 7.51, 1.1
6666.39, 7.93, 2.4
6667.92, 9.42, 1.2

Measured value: 0.23 mag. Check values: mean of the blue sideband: 10.3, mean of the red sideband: 12.3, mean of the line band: 9.65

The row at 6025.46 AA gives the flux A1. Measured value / 11.4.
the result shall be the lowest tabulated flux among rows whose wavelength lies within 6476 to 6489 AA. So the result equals 8.69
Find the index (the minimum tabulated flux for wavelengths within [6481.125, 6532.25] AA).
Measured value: 7.54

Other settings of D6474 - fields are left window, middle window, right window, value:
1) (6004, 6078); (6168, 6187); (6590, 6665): 0.12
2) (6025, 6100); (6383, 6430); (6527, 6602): 0.20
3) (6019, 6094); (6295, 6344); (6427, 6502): 0.03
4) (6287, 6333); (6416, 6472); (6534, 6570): 0.19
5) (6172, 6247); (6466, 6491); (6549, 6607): 0.23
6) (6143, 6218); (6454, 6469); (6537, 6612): 0.17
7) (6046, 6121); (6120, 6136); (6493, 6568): 0.04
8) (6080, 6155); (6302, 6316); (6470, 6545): 0.00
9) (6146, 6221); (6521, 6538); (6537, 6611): 0.17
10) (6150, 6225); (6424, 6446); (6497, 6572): 0.08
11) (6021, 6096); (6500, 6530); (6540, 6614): 0.27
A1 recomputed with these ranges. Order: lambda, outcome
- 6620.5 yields 10.7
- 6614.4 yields 10.8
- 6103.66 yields 10.5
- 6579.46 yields 14.5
